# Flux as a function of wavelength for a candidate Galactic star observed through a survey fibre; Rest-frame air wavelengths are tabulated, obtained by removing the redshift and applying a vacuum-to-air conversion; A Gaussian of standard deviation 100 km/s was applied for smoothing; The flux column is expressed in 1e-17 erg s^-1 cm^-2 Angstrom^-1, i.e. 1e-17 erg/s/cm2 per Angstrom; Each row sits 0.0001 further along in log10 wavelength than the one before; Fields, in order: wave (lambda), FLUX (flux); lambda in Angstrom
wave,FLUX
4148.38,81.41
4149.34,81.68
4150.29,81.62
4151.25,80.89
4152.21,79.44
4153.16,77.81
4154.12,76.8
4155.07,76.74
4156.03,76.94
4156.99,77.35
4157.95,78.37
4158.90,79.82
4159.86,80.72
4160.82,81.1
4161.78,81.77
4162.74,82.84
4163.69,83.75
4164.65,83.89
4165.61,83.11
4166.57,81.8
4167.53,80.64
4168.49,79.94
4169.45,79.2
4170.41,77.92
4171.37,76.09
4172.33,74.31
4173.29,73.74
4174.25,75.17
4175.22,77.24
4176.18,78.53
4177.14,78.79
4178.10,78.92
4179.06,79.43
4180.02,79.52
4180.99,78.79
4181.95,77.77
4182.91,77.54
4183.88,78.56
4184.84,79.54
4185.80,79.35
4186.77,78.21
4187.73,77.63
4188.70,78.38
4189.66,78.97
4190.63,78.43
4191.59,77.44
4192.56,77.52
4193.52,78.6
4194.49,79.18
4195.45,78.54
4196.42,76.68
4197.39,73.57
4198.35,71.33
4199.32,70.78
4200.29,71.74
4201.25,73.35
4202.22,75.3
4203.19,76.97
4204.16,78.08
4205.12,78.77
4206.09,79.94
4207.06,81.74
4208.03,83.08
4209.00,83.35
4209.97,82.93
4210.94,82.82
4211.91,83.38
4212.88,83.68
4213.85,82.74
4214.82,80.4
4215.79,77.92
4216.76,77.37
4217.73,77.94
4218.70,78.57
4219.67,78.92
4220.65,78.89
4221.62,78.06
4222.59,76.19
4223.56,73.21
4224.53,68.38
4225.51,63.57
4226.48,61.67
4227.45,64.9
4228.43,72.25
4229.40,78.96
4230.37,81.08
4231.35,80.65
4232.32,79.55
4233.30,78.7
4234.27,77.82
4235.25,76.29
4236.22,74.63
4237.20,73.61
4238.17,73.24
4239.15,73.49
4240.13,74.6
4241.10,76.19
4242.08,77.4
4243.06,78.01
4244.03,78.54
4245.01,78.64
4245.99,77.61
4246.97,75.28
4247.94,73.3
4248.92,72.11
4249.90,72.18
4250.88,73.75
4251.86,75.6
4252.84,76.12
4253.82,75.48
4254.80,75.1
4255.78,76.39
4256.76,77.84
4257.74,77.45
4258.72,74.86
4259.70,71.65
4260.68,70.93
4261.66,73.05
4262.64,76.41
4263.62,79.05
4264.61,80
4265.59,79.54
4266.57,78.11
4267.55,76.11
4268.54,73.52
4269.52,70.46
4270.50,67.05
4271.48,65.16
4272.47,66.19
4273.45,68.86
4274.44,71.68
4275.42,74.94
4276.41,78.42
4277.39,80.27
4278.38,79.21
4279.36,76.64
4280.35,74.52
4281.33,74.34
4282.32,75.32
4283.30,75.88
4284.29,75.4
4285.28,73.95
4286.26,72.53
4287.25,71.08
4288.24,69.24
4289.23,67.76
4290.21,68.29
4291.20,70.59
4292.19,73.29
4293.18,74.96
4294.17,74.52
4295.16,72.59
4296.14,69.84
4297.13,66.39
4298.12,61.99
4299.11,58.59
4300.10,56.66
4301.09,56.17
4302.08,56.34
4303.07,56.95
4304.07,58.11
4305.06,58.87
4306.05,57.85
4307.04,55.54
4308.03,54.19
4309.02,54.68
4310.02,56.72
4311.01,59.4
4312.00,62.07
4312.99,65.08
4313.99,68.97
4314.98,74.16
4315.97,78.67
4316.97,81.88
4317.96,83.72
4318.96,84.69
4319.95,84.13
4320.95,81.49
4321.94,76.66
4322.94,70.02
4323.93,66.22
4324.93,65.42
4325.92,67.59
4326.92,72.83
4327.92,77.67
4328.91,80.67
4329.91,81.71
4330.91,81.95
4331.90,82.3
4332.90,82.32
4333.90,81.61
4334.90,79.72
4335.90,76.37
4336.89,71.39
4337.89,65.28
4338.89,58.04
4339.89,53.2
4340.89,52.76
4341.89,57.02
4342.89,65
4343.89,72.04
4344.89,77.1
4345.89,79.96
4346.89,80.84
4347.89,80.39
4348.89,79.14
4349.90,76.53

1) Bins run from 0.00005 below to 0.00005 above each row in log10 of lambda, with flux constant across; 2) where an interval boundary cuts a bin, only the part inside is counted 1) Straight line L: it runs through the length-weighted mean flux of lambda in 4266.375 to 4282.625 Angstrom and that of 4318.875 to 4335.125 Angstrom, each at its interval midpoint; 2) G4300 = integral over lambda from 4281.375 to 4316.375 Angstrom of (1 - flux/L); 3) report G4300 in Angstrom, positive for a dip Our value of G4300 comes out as 4.3 Angstrom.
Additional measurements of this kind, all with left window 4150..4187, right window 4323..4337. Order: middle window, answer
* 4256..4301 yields 2.76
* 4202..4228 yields 0.30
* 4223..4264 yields 1.59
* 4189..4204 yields 0.50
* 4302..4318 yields 2.77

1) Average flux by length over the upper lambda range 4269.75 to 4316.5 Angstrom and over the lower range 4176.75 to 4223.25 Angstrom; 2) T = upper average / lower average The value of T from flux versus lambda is 0.86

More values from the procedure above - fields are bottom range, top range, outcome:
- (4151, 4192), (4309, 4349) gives 0.92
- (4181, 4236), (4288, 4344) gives 0.89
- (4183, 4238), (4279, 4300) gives 0.92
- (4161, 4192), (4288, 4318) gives 0.82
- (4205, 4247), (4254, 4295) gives 0.96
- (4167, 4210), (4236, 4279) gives 0.96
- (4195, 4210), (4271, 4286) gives 0.96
